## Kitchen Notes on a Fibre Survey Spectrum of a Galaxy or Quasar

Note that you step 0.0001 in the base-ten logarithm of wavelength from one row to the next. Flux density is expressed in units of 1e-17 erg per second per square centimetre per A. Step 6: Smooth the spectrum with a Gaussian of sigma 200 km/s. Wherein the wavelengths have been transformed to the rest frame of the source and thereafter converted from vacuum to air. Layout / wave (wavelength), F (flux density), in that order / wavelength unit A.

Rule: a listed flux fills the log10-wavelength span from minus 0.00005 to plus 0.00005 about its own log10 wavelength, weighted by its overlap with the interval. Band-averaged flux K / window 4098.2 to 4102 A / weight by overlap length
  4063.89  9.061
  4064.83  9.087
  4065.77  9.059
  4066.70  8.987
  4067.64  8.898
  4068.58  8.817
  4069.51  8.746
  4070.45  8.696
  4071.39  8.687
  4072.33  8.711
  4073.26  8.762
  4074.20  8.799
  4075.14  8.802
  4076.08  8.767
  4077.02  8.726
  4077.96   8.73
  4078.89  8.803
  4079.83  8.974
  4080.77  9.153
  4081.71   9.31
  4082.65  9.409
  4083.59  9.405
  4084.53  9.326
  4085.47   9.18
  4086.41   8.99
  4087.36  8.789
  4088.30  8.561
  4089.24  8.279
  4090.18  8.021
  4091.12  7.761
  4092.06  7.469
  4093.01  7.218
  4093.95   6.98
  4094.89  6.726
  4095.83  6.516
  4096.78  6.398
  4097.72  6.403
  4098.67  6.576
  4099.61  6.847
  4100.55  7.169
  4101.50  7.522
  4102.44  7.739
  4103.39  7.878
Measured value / 7.05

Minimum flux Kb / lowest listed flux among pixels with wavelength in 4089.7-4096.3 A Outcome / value 6.516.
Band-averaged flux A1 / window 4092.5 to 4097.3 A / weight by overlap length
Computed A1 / 6.76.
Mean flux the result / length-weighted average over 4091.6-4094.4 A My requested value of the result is 7.21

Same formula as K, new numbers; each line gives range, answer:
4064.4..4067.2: 9.04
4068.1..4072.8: 8.74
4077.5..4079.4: 8.81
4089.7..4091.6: 7.91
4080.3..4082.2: 9.23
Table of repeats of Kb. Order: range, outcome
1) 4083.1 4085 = 9.326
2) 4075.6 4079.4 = 8.726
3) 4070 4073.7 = 8.687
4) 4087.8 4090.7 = 8.021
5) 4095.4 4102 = 6.398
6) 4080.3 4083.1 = 9.153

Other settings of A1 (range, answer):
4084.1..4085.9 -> 9.26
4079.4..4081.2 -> 9.06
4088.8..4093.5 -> 7.74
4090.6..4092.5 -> 7.64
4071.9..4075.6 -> 8.78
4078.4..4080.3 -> 8.92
